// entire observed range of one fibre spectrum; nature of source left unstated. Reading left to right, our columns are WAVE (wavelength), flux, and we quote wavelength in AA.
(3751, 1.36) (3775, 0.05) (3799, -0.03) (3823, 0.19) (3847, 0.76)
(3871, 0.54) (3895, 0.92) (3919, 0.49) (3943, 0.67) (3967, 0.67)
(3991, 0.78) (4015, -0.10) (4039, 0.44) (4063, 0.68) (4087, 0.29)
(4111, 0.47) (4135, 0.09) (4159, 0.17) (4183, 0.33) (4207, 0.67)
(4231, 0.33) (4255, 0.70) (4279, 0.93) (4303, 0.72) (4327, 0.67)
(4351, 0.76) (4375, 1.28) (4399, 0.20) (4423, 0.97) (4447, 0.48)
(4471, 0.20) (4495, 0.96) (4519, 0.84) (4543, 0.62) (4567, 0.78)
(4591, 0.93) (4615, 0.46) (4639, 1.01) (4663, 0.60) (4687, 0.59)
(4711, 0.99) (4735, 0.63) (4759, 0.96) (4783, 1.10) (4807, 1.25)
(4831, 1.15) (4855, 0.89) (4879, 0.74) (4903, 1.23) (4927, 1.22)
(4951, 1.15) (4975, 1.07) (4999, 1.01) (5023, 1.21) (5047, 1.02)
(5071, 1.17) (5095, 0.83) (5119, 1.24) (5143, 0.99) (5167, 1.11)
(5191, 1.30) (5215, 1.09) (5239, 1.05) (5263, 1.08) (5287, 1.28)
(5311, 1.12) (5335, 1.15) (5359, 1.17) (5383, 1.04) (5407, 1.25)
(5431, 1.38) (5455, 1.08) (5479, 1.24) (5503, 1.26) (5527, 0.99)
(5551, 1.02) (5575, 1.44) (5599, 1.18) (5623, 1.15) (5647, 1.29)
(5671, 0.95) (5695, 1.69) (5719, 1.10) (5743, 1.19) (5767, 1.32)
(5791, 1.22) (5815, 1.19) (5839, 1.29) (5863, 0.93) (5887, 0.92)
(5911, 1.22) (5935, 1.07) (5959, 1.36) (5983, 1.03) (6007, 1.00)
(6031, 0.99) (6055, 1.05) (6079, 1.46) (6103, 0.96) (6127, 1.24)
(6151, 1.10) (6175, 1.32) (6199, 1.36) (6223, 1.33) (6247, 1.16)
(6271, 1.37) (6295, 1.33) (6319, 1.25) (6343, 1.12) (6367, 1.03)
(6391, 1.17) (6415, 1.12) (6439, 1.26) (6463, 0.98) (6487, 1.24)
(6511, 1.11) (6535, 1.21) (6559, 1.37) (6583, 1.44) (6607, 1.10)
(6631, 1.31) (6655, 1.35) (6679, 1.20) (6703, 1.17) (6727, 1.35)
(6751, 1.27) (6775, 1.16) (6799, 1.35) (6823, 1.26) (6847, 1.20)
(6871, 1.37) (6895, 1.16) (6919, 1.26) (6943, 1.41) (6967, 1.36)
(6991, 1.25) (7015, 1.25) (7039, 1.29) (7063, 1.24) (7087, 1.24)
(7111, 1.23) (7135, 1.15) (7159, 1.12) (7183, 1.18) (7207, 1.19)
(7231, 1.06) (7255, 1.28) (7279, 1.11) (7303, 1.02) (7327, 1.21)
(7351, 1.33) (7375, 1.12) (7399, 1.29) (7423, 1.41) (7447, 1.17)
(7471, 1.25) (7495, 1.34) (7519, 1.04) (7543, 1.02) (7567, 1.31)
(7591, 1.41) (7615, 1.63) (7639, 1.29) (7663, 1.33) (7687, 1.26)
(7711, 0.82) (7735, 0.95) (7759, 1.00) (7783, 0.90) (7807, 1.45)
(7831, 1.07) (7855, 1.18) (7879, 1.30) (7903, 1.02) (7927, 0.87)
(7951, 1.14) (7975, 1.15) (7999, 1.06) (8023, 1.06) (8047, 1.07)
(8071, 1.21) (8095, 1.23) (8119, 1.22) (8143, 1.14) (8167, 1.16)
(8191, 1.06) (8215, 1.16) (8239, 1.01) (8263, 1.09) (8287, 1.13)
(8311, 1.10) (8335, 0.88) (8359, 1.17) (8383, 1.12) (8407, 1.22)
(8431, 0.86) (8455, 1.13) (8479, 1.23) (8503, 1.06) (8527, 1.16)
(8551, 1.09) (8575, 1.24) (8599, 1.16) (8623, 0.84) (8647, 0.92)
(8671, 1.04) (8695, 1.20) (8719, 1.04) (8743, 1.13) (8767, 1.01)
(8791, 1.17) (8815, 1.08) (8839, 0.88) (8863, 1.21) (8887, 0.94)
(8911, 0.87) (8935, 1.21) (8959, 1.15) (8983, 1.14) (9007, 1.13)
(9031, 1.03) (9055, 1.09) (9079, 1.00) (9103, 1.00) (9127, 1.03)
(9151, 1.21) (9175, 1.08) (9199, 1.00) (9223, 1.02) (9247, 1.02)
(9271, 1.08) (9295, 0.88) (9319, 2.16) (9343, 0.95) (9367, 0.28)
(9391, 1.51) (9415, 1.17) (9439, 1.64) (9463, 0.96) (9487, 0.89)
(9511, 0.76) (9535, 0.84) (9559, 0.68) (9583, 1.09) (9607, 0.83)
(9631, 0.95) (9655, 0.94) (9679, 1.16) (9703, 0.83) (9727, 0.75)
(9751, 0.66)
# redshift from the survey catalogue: 0.16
